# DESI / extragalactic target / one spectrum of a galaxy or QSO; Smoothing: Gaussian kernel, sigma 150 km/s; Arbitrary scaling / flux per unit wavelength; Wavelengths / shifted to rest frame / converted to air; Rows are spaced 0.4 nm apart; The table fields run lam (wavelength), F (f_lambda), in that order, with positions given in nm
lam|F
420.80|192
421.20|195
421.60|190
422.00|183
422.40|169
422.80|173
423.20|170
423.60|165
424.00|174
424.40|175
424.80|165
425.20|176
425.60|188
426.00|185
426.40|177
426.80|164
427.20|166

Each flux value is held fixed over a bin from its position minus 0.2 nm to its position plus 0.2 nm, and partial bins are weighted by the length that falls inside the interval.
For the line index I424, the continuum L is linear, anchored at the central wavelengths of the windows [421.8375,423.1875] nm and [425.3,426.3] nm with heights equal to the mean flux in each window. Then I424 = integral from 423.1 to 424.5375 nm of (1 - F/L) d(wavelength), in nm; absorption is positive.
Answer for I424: 0.06 nm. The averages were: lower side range 174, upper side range 185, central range 171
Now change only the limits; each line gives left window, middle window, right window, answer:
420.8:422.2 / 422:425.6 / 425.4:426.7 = 0.26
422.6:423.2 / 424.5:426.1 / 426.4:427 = -0.08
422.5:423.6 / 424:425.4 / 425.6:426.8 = 0.02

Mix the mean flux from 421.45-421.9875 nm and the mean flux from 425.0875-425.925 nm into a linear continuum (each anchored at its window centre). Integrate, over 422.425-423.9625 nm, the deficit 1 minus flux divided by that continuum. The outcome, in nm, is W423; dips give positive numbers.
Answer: 0.133 nm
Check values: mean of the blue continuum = 188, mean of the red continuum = 183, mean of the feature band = 170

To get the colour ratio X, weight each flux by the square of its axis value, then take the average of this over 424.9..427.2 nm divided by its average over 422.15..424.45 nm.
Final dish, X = 1.04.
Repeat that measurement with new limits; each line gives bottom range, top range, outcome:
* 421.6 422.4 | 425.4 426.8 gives 1.02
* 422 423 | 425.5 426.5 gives 1.08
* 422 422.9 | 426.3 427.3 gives 0.99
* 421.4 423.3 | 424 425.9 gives 1.01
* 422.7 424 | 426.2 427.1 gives 1.02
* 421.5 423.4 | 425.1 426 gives 1.06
